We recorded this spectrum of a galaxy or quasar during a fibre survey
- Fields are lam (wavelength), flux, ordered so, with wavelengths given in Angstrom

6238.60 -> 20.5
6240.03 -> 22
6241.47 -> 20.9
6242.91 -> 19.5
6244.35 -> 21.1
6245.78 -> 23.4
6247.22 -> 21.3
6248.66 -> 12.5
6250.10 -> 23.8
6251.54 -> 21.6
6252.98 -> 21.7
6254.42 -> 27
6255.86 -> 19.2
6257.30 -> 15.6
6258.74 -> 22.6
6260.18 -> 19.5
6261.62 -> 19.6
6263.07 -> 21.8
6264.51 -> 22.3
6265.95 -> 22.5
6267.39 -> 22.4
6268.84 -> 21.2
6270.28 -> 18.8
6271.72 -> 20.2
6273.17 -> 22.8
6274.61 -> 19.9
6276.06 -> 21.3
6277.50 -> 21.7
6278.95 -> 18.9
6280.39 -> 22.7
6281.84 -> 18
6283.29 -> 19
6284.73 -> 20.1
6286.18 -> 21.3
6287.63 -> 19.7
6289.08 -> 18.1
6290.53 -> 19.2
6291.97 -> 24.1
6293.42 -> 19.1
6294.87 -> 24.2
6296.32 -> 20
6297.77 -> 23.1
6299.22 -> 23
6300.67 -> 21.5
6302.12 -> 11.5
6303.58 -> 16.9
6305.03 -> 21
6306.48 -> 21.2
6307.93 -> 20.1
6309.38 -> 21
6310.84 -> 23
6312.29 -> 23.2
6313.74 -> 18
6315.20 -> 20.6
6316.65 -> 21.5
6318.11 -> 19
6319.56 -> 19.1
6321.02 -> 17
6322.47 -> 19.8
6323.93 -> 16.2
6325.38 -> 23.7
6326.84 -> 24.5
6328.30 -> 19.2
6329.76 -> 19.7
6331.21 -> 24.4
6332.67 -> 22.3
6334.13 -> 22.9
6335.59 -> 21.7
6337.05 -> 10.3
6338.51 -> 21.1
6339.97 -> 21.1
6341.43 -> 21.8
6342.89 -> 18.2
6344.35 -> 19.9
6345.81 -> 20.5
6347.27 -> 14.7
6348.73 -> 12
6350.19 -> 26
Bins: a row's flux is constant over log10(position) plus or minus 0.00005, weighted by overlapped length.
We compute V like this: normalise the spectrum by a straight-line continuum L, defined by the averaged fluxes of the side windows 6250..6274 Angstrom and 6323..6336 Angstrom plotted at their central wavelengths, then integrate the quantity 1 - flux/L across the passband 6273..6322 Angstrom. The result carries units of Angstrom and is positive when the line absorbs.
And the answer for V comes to 2.6 Angstrom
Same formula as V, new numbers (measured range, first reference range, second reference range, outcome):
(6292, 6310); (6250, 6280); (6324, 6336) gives 1.0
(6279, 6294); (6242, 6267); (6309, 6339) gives 0.4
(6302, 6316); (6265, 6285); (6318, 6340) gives 0.2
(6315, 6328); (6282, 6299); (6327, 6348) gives 0.1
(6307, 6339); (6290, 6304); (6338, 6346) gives 0.0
